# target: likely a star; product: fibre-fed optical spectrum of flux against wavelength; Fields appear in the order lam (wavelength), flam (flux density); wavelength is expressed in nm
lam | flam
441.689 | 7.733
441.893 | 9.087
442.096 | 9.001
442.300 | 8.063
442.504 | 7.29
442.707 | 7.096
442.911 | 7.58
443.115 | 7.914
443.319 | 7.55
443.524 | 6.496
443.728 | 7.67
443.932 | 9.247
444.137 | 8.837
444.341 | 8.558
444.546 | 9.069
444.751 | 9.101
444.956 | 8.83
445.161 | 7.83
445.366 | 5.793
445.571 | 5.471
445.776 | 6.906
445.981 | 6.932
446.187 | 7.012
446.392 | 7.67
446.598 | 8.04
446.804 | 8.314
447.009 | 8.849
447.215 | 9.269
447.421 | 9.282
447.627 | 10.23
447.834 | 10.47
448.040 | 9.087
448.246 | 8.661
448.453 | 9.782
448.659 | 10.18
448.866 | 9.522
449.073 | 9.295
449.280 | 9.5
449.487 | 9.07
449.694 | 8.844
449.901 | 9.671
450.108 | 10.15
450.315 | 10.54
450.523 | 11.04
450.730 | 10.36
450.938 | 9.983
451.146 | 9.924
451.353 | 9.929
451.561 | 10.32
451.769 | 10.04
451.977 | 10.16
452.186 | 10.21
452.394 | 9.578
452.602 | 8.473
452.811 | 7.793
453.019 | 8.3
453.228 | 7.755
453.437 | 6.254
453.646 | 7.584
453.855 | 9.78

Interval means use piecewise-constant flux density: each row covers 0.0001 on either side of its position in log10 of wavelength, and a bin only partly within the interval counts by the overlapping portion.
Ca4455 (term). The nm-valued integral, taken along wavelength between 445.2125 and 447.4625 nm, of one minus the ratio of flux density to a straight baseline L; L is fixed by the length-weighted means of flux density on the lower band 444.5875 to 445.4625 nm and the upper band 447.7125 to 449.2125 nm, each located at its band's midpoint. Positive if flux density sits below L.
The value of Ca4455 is 0.28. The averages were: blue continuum 7.98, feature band 7.56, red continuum 9.57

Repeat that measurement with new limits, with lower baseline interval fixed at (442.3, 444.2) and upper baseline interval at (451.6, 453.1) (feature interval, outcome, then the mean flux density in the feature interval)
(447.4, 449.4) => -0.23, 9.61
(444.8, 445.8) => 0.12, 7.09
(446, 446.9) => 0.07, 7.67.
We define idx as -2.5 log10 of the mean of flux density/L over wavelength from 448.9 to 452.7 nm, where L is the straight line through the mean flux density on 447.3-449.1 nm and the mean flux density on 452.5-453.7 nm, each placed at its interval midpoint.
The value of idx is -0.15 mag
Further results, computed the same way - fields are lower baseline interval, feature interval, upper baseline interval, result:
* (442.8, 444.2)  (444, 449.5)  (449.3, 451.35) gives 0.036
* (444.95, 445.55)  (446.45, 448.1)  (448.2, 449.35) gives -0.085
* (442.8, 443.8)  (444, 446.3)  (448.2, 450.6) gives 0.054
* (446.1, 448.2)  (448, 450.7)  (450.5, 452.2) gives -0.015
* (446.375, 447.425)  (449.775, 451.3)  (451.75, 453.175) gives -0.146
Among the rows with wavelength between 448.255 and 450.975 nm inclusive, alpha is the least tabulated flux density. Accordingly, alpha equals 8.844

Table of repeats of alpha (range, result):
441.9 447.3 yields 5.471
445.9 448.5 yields 6.932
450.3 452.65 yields 8.473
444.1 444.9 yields 8.558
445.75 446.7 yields 6.906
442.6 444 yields 6.496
